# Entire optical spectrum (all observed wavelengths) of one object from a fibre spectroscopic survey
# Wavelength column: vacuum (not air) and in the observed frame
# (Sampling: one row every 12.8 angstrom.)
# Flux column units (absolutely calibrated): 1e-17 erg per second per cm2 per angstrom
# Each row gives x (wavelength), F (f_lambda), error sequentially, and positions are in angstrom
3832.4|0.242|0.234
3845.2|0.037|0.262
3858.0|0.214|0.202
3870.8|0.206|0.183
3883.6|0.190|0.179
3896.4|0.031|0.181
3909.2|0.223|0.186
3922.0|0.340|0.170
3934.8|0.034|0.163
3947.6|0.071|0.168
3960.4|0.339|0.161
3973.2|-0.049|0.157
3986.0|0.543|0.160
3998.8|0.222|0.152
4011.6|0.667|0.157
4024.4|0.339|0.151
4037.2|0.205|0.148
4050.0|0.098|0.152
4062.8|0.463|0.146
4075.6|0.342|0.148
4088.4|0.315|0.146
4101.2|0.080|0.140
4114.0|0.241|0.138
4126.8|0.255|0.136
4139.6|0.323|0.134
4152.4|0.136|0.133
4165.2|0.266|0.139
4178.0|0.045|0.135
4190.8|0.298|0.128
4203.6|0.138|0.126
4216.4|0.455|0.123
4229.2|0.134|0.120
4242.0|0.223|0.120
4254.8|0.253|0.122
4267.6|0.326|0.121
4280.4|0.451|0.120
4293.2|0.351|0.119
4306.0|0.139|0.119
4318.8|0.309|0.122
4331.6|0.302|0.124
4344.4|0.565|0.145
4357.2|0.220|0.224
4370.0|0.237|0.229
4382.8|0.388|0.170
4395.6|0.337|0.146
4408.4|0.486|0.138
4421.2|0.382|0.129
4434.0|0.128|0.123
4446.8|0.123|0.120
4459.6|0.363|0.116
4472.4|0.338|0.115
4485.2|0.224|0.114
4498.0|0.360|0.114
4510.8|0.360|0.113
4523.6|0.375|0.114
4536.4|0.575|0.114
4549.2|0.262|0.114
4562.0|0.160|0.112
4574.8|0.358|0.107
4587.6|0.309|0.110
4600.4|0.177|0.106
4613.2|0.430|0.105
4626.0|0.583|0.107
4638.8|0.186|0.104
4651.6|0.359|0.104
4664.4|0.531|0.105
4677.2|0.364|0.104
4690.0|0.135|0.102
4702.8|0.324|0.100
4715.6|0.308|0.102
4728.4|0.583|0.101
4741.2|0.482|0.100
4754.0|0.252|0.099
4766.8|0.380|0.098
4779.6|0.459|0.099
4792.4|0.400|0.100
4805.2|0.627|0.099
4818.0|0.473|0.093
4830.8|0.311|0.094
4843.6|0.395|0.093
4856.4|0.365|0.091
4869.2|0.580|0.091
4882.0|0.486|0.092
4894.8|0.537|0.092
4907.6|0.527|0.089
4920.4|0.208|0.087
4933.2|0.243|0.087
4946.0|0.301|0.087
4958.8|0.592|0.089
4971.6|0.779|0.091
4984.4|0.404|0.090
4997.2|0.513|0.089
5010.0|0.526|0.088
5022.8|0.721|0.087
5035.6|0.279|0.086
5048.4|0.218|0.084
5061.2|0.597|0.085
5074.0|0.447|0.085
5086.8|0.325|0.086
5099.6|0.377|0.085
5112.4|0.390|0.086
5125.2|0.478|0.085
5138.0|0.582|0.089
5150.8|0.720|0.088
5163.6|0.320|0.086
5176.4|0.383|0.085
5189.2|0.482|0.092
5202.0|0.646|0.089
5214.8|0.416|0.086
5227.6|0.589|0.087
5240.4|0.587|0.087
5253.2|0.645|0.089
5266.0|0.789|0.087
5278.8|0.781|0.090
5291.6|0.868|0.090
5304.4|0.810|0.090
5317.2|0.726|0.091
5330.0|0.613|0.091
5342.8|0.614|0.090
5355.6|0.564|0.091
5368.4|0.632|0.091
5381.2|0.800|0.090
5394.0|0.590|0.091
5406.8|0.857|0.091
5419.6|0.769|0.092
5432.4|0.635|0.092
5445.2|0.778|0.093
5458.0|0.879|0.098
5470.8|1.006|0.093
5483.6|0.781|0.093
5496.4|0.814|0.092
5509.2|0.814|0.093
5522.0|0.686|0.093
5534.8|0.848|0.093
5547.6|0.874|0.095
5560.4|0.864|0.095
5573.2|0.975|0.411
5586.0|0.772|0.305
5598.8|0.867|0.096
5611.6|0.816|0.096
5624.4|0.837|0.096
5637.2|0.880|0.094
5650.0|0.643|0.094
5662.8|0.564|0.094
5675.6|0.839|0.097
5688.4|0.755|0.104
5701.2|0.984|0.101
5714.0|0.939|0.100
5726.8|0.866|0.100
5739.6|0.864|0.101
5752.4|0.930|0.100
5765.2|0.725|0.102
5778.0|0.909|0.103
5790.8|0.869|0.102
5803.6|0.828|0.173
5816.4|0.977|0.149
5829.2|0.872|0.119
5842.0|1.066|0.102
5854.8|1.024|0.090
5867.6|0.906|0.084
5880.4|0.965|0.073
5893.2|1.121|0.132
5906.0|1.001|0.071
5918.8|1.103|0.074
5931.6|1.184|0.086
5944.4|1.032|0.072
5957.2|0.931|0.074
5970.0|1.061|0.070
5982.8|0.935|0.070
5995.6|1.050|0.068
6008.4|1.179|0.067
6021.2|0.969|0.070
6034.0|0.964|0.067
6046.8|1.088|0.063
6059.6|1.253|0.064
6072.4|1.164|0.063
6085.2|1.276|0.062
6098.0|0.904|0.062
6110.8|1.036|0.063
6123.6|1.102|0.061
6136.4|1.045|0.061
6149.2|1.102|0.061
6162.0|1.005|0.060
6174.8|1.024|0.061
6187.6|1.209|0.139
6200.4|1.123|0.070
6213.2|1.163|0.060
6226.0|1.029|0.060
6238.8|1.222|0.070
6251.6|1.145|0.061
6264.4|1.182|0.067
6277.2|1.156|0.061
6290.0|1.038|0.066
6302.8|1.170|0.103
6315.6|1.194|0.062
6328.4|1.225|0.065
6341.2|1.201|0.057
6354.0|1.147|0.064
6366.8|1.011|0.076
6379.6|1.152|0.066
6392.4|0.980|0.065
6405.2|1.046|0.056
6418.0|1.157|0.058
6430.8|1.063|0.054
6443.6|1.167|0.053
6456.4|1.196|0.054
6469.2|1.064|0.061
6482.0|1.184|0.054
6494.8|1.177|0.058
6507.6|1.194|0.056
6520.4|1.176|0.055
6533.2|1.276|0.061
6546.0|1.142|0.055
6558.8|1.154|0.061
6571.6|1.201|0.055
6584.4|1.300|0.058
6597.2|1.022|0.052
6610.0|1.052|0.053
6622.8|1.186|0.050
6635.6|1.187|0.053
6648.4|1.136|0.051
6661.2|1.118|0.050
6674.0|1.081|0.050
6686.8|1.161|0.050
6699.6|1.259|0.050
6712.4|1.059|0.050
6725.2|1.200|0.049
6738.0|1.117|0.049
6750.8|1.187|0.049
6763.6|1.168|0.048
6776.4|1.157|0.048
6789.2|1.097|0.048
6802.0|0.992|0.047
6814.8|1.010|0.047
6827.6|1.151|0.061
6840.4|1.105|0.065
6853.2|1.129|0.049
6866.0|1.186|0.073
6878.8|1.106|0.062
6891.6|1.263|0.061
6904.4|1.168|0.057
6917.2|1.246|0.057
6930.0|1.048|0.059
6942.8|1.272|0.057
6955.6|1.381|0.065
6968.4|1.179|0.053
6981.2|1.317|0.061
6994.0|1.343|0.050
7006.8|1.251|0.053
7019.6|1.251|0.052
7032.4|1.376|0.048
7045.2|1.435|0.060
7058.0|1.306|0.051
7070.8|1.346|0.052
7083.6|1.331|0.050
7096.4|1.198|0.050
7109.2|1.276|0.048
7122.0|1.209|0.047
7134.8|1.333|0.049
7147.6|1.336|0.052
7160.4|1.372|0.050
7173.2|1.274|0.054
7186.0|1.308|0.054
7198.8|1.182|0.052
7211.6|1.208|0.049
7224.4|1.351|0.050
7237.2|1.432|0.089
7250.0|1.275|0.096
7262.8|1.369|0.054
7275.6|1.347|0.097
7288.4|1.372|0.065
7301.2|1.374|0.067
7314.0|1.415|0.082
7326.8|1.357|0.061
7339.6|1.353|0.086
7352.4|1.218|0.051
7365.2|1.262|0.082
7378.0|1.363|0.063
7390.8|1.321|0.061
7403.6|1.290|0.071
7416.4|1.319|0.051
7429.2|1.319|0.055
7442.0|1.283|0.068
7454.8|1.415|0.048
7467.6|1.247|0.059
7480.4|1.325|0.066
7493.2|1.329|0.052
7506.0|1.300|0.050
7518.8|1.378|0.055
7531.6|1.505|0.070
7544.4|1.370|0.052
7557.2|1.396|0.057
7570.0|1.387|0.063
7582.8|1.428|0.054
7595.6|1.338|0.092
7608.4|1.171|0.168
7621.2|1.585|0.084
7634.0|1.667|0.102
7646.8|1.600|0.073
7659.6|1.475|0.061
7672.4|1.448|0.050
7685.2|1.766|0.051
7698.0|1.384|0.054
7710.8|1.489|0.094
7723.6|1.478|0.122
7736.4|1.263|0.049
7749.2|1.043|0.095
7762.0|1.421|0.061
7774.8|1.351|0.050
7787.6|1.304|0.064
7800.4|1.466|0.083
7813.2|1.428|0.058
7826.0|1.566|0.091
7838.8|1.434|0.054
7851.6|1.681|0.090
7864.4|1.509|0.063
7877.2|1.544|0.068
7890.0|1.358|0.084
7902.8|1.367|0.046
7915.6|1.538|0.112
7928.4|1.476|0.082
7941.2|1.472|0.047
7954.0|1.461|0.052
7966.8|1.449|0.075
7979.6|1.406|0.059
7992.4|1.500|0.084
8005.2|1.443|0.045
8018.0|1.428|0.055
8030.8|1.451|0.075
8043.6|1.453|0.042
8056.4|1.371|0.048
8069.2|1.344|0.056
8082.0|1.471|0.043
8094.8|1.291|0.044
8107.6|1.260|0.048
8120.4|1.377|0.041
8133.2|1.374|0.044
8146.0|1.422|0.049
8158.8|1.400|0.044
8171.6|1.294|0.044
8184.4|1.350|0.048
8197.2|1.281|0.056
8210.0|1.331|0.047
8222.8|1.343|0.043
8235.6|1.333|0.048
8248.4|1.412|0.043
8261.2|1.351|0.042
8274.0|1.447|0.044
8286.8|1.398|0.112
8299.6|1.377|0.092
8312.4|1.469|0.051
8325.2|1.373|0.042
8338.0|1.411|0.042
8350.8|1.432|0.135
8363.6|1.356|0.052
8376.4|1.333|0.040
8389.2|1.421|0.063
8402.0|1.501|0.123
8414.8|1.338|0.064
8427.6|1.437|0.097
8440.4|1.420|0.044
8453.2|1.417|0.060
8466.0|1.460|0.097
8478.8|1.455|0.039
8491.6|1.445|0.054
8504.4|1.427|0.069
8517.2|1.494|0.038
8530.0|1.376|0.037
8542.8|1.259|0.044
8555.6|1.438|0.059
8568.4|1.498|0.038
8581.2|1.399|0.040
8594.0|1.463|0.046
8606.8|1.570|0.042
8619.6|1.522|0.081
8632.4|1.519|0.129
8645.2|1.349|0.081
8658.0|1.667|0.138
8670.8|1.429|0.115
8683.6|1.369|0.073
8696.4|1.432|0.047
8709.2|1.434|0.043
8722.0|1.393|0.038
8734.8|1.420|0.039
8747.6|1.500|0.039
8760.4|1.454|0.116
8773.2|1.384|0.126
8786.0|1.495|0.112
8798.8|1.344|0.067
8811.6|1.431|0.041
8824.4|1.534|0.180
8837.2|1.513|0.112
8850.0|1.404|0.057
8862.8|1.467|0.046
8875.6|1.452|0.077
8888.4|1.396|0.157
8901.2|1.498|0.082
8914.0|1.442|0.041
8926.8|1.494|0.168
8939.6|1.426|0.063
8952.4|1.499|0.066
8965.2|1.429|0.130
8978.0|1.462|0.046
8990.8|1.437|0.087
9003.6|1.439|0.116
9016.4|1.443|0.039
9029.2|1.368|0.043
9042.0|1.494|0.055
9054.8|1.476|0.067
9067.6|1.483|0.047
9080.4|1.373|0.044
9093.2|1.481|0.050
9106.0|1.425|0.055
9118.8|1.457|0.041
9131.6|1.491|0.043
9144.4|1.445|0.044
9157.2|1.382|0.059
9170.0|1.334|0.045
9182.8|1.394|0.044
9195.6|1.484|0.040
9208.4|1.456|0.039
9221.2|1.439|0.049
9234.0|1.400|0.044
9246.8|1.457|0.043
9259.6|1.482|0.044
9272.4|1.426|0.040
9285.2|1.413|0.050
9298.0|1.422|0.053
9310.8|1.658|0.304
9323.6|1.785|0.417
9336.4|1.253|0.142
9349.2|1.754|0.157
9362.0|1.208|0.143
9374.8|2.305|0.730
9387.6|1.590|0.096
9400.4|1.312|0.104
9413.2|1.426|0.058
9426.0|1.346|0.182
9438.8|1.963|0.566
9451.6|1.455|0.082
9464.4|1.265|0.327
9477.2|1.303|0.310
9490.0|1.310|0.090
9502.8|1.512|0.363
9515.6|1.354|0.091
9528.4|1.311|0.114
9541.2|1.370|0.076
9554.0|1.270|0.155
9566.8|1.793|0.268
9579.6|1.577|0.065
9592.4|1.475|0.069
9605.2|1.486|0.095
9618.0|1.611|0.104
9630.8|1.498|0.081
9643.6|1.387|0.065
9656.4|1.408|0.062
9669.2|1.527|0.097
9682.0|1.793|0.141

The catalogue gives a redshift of 0.315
